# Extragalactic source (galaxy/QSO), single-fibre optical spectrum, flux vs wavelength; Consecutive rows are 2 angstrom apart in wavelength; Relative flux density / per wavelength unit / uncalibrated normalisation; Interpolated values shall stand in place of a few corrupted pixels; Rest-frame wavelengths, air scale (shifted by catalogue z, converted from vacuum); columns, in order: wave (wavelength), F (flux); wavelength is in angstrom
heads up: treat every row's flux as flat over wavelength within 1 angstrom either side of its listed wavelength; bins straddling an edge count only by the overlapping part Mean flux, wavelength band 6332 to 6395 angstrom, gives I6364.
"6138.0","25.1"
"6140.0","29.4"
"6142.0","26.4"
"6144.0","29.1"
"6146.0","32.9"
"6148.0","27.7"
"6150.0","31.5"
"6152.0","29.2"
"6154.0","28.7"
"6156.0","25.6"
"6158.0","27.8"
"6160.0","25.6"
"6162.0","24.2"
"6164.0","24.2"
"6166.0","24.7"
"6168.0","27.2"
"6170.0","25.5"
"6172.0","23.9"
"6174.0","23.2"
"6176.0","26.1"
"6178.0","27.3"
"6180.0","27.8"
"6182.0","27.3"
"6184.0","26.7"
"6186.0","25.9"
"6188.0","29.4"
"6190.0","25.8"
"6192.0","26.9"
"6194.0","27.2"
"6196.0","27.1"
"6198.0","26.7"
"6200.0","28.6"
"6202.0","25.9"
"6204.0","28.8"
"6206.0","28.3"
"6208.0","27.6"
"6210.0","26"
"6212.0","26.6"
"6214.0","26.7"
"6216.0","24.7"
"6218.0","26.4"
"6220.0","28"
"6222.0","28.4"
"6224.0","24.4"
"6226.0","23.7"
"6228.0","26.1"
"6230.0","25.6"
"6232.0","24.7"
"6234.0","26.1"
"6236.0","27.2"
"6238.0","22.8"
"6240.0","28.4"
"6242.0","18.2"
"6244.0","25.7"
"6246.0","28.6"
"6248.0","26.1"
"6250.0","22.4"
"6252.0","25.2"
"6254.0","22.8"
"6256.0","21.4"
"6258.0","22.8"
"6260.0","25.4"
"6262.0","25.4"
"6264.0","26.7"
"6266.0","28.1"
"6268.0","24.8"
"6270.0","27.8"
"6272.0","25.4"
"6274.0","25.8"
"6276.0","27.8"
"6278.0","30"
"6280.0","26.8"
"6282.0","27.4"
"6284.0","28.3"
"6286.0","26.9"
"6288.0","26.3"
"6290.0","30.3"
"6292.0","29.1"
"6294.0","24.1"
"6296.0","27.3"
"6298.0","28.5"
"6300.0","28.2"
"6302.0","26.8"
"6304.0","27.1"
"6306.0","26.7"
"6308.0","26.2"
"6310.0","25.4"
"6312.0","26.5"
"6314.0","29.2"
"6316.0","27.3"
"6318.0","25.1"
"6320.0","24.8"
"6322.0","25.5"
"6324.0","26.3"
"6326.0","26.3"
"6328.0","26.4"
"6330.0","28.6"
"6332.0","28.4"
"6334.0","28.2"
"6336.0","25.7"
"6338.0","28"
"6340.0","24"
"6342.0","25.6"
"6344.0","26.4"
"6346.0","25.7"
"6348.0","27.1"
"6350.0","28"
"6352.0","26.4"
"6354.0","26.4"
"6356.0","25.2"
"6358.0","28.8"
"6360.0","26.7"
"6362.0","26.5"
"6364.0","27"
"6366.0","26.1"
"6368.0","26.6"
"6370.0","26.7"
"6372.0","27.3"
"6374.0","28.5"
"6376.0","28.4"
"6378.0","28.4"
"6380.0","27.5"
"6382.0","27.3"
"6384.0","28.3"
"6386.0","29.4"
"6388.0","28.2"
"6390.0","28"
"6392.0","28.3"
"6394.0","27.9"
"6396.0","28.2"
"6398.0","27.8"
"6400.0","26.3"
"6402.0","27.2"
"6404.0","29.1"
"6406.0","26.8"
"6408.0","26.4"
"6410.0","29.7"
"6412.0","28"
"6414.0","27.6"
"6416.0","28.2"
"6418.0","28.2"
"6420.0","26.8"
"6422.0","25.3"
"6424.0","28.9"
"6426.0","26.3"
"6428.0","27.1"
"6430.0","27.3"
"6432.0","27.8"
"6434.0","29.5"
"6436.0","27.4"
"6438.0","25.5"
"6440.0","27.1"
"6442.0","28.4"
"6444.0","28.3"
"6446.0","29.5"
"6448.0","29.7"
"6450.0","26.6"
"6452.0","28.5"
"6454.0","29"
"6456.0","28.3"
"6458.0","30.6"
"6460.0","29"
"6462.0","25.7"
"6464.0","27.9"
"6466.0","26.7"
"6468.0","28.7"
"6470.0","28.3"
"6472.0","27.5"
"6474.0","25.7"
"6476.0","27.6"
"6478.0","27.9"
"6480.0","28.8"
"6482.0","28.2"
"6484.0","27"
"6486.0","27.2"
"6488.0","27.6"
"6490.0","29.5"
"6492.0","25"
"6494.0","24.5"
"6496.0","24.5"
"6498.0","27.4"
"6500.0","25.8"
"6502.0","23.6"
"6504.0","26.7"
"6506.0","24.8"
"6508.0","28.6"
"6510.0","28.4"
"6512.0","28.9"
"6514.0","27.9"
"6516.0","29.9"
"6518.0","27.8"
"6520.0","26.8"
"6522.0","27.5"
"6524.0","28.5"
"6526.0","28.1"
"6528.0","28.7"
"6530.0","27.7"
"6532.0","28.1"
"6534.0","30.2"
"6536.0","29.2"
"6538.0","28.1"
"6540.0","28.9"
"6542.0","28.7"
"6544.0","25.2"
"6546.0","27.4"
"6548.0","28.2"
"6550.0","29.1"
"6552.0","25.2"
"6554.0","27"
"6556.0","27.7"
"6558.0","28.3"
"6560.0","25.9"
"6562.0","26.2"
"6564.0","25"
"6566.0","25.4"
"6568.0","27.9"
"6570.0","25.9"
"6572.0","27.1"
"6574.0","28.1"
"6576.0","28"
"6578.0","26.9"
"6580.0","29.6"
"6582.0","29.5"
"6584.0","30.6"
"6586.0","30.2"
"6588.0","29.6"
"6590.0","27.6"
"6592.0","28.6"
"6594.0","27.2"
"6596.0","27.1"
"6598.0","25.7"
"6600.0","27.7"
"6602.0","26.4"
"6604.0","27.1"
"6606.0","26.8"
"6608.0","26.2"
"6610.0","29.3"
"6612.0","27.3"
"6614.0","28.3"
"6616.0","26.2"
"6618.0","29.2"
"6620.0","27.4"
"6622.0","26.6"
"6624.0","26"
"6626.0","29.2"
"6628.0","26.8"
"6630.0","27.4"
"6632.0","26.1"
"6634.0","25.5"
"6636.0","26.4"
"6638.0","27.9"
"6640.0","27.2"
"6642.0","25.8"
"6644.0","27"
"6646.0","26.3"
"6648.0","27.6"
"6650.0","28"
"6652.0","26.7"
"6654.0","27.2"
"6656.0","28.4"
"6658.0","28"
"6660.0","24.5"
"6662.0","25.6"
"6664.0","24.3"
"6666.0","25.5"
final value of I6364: 27.2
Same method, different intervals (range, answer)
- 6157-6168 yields 25.5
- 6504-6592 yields 27.9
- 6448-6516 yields 27.4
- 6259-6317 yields 27.1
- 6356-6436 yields 27.6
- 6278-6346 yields 26.9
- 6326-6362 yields 26.8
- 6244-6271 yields 25.2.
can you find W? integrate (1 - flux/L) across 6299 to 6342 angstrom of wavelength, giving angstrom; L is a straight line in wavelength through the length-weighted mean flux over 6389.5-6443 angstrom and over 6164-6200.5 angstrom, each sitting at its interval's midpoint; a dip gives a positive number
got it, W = 0.7 angstrom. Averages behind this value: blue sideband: 26.4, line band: 26.7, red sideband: 27.6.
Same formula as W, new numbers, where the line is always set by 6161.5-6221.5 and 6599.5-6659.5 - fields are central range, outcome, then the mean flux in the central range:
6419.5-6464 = -1.59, 27.9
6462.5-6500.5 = -0.27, 27.1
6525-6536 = -0.65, 28.6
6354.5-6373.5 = -0.02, 26.8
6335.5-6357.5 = 0.38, 26.3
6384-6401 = -0.77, 28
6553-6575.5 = 0.23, 26.8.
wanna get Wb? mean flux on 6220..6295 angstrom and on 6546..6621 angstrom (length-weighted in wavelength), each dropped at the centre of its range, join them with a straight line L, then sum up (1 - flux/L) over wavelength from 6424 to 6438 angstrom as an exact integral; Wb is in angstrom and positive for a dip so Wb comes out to -0.4 angstrom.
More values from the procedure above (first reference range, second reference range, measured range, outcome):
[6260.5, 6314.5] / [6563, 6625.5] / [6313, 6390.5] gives 0.5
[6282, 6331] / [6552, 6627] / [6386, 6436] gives -1.0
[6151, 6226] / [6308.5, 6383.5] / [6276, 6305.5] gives -1.0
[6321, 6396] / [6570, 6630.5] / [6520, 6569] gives 0.1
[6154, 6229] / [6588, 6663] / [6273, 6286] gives -0.5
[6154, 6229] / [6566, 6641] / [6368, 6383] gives -0.4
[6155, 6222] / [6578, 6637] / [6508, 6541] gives -1.2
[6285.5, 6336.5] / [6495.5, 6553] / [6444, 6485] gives -0.9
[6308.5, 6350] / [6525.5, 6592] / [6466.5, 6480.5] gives -0.2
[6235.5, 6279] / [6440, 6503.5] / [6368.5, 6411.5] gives -1.9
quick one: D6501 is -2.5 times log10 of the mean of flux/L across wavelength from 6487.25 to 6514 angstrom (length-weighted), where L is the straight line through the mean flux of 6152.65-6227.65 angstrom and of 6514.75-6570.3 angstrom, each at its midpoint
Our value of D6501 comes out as 0.04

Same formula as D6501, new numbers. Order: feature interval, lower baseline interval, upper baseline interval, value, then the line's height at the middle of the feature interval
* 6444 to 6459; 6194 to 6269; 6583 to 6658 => -0.08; 26.7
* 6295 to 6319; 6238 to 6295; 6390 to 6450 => -0.02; 26.4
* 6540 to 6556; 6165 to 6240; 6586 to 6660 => -0.01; 27.1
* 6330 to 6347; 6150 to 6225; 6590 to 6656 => 0.01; 26.8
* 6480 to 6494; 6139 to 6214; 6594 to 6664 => -0.01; 27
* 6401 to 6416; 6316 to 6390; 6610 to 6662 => -0.03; 27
